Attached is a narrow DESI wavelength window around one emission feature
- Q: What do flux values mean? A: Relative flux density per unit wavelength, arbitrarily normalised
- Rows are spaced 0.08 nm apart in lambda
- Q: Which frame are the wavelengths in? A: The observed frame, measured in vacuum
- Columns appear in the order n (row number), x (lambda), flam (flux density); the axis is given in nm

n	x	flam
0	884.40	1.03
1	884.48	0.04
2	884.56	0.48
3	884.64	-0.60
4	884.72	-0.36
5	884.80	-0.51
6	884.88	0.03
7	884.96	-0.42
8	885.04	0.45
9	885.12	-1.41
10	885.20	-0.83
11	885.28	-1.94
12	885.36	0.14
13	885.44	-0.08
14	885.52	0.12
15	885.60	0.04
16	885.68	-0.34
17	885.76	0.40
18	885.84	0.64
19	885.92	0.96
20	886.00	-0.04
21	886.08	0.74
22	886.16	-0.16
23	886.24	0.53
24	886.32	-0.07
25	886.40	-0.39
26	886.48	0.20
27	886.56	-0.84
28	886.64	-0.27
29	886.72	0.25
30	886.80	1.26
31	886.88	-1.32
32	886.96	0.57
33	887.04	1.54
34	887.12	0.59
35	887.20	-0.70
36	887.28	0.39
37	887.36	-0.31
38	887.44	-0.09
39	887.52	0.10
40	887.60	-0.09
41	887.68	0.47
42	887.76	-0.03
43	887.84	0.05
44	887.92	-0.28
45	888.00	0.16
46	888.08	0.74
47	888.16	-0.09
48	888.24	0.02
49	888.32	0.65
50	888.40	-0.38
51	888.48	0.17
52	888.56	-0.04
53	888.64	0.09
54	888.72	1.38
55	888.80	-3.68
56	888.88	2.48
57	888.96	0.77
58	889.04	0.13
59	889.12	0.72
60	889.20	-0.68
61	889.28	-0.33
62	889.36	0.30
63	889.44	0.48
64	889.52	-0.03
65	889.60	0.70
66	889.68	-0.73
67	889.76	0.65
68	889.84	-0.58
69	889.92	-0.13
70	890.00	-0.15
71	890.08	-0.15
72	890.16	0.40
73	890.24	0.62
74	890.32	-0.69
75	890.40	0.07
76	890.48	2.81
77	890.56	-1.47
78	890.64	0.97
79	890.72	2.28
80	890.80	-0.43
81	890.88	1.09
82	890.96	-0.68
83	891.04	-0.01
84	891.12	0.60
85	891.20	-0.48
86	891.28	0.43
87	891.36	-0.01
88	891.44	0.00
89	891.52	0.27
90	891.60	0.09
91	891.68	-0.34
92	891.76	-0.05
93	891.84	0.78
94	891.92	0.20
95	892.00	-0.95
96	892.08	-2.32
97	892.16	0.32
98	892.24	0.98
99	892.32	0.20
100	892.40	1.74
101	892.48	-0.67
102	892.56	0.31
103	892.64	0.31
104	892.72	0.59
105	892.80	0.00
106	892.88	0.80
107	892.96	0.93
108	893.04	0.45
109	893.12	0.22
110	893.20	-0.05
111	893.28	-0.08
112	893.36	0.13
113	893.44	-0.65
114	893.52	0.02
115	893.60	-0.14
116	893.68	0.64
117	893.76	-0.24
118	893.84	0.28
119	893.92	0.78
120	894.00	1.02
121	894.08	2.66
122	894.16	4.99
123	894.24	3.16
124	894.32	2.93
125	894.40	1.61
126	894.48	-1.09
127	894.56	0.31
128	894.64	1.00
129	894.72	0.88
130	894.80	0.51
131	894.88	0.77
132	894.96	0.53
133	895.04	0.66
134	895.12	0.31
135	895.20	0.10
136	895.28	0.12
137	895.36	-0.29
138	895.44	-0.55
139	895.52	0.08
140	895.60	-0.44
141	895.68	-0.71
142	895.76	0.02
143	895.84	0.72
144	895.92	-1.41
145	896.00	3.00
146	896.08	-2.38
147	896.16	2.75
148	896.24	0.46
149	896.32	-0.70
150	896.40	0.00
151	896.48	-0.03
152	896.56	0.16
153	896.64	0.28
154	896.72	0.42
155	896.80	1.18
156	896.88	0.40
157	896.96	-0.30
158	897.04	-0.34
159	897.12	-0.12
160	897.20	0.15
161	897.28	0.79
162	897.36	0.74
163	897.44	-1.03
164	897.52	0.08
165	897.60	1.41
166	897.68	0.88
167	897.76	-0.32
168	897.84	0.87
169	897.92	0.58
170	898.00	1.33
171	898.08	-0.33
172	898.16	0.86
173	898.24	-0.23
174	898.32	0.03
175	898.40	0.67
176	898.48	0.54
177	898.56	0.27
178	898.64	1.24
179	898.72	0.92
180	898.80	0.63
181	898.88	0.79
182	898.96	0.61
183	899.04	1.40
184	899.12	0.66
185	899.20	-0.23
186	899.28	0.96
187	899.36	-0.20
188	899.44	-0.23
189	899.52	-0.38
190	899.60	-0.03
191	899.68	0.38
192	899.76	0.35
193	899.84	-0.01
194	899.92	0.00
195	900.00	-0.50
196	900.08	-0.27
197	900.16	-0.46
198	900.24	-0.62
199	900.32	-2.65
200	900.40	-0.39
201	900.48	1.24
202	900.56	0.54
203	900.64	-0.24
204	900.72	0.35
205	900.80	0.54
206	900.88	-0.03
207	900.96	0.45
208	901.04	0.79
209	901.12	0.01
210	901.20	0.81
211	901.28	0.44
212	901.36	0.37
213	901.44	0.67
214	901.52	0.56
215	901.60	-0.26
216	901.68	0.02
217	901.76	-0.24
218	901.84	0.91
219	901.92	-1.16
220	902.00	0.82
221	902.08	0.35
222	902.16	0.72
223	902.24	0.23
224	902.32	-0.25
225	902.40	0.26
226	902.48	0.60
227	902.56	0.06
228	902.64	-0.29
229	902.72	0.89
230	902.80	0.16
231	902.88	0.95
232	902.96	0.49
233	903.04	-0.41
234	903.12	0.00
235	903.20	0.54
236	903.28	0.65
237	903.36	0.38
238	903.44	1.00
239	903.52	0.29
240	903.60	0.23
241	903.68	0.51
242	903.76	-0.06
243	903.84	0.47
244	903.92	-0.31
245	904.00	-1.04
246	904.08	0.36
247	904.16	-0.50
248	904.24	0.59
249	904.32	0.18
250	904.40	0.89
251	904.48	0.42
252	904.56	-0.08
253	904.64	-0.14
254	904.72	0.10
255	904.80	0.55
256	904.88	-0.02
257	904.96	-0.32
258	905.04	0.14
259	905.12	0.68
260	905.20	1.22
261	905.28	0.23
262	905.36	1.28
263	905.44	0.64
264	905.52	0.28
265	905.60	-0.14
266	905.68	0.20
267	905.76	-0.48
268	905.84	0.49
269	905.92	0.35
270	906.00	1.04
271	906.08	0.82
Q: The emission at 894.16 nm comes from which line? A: Hbeta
